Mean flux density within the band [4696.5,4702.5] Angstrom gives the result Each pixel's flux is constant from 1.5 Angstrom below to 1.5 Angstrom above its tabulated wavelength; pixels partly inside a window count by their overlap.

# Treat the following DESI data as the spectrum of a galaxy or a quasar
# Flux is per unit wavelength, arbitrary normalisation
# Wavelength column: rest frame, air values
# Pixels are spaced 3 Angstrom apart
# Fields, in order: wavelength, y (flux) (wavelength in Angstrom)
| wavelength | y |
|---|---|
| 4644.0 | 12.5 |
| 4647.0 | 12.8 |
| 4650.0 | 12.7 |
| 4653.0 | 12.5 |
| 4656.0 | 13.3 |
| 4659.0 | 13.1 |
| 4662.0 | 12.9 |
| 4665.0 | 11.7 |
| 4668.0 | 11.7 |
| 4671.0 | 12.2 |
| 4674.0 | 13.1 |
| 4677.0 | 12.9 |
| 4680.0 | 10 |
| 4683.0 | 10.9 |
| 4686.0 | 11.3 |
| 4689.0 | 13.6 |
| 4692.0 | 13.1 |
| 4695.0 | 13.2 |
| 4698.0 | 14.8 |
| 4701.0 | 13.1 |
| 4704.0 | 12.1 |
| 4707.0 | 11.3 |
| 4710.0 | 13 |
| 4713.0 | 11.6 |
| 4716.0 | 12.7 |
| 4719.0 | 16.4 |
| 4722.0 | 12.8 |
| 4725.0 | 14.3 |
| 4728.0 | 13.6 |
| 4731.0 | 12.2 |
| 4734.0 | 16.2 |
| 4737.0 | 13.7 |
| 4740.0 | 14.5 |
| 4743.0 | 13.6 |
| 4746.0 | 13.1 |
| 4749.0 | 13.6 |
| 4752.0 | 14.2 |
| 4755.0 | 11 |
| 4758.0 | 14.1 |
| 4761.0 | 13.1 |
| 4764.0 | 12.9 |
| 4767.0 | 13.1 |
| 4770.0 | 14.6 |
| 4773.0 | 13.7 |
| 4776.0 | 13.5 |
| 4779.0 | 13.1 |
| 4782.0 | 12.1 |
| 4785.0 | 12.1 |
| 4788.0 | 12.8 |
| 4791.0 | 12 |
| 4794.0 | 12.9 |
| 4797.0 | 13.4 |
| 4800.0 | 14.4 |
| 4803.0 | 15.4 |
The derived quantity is 14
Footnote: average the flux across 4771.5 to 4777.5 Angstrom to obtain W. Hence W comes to 13.6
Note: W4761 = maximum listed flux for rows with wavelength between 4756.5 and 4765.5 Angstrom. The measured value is 14.1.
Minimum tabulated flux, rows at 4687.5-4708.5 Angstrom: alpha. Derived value 11.3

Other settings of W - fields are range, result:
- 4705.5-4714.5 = 12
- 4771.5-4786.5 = 12.9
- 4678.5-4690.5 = 11.5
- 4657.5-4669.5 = 12.3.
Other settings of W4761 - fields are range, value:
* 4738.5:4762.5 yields 14.5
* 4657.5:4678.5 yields 13.1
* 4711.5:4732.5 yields 16.4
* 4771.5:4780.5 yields 13.7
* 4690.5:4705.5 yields 14.8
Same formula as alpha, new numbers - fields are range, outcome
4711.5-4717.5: 11.6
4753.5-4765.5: 11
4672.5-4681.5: 10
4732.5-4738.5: 13.7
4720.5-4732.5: 12.2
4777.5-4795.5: 12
